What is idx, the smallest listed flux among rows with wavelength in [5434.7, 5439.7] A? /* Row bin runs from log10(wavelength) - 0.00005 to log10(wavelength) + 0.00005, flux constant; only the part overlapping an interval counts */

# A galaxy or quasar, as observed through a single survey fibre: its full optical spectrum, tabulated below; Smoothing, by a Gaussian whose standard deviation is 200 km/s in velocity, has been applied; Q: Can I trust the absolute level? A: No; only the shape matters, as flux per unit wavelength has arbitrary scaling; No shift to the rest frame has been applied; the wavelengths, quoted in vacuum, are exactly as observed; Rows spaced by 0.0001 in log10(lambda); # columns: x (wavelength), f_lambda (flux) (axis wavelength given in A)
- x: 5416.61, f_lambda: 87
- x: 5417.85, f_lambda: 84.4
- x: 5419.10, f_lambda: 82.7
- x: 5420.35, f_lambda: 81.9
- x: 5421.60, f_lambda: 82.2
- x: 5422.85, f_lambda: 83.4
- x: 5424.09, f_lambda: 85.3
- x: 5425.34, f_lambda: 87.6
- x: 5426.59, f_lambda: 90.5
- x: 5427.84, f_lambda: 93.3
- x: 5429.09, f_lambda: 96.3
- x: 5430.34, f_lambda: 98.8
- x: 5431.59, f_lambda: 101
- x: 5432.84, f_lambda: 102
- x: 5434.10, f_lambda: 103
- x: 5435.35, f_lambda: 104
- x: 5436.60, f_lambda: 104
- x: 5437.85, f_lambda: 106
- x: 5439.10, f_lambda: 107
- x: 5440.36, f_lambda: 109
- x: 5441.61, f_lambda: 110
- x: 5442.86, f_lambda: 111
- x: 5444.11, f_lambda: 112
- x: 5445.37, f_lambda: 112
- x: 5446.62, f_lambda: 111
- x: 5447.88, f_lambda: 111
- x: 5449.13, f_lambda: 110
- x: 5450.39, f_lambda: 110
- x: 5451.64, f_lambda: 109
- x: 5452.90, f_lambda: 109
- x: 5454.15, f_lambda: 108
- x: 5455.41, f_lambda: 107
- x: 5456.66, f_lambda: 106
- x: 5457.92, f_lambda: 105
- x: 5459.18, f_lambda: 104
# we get 104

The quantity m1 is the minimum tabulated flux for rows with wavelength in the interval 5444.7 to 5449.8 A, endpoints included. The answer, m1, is 110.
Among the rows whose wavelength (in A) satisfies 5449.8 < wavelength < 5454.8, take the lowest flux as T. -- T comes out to 108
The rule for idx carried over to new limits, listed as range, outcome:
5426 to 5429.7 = 90.5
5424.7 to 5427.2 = 87.6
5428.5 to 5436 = 96.3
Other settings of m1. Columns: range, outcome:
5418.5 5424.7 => 81.9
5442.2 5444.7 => 111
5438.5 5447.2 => 107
